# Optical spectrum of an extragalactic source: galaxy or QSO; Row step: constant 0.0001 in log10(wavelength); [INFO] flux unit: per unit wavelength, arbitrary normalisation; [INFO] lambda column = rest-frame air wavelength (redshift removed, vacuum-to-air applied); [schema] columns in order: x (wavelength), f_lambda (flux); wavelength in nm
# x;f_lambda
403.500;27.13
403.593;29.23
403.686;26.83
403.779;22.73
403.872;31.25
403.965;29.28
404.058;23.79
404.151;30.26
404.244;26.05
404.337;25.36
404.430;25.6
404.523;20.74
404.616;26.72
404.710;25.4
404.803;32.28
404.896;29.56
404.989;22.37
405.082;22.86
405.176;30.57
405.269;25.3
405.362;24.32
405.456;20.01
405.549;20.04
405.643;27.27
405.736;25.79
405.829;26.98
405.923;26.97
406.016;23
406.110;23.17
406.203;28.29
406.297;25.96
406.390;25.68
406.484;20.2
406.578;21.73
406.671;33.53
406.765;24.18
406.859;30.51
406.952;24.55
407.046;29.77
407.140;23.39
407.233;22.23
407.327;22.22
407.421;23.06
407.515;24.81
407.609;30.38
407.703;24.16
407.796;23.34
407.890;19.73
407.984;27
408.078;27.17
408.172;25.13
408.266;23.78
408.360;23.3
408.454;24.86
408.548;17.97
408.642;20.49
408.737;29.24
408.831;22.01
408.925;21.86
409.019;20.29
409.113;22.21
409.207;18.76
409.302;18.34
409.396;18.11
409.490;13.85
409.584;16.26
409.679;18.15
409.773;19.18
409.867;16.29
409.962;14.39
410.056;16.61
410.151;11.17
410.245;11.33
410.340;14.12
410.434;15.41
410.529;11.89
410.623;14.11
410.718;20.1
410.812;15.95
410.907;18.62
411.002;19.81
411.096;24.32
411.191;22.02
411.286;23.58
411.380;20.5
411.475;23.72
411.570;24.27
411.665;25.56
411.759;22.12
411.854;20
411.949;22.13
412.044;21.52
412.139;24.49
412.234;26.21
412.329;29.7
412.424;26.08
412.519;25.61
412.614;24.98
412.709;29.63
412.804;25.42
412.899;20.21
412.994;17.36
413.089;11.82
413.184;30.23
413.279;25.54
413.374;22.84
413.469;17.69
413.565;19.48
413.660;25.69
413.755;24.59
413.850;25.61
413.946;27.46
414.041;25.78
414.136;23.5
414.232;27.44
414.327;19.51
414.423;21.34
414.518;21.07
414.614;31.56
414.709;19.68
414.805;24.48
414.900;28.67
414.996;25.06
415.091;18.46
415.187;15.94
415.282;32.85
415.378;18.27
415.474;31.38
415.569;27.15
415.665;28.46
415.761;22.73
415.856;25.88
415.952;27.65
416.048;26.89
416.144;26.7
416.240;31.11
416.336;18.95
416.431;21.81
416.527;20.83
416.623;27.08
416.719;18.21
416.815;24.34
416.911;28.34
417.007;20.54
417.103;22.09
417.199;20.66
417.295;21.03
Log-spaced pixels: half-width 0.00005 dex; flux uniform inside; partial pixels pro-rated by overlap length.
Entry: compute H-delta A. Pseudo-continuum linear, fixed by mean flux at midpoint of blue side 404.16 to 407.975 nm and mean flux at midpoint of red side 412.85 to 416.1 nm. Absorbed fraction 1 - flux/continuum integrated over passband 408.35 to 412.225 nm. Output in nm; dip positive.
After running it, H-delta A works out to 0.80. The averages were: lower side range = 25.3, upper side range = 23.9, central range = 19.5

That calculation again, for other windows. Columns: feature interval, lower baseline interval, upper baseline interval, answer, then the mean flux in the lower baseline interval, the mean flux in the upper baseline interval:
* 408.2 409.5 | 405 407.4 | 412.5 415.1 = 0.172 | 25.1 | 23.7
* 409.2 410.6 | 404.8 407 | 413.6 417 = 0.538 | 25.5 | 24.6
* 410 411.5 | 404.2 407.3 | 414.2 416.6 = 0.443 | 25.4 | 24.6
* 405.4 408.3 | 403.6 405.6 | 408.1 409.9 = -0.229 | 25.8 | 20.7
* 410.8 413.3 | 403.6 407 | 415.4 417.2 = 0.209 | 25.8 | 24.8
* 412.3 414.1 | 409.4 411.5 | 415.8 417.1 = -0.299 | 17.3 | 24.4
